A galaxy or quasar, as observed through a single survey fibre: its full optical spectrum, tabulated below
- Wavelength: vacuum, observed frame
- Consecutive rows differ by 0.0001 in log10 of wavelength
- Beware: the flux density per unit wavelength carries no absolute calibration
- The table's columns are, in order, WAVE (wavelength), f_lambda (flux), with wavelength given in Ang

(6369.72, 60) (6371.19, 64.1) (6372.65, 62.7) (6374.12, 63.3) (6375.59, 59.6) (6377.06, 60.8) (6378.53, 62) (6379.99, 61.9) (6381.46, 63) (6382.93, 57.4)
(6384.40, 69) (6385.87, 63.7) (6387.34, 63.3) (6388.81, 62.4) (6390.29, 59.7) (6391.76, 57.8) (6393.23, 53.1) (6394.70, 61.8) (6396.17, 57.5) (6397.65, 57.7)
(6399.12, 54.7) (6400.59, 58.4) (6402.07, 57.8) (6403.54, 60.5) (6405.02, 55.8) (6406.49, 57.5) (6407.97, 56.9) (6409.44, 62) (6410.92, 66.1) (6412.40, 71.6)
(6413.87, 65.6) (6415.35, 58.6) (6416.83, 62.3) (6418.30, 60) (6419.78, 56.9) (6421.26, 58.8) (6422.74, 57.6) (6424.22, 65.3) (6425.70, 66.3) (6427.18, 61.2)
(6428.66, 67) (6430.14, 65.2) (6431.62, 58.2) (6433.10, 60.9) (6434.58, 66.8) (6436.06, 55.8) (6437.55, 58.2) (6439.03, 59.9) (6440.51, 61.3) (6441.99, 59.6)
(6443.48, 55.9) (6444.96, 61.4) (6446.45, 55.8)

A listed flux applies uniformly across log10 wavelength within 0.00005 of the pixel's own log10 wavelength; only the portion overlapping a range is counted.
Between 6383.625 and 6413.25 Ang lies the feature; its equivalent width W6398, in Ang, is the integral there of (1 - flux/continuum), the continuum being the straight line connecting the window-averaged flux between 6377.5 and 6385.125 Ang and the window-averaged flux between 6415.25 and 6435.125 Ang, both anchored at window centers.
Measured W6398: 0.9 Ang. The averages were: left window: 62.6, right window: 61.9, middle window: 60.4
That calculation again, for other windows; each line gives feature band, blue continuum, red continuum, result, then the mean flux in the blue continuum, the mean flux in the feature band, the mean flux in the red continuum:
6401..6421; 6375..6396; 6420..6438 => 0.20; 61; 60.8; 61.7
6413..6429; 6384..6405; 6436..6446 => -0.69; 59.5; 61.7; 58.9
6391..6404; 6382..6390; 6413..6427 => 0.99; 62.9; 57.7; 61.4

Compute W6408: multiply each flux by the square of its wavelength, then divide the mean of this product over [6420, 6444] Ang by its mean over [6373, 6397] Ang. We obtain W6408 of 1.02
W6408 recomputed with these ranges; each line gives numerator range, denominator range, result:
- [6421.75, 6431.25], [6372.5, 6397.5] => 1.05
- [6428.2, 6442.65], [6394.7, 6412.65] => 1.04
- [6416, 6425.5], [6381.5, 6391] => 0.98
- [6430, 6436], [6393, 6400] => 1.09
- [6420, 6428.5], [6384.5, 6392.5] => 1.01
